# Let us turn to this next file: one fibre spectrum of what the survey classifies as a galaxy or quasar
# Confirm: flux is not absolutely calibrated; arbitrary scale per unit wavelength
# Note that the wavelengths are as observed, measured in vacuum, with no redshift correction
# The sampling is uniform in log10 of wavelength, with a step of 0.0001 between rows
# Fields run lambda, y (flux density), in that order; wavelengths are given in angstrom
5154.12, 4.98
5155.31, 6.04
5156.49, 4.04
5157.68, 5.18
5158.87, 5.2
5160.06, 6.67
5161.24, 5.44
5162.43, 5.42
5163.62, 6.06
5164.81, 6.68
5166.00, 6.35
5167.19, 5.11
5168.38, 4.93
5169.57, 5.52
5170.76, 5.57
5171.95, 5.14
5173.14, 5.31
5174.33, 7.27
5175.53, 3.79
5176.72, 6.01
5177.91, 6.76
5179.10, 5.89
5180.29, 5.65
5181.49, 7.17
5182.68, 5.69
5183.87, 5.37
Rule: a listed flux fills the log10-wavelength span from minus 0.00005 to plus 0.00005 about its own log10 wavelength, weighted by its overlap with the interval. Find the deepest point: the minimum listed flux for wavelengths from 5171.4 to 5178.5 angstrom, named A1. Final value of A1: 3.79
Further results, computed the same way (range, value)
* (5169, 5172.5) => 5.14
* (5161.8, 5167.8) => 5.11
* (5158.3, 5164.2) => 5.2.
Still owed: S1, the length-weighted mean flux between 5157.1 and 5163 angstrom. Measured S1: 5.59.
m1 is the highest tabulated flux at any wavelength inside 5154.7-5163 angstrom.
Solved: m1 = 6.67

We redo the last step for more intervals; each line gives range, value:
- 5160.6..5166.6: 6.68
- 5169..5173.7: 5.57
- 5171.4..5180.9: 7.27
